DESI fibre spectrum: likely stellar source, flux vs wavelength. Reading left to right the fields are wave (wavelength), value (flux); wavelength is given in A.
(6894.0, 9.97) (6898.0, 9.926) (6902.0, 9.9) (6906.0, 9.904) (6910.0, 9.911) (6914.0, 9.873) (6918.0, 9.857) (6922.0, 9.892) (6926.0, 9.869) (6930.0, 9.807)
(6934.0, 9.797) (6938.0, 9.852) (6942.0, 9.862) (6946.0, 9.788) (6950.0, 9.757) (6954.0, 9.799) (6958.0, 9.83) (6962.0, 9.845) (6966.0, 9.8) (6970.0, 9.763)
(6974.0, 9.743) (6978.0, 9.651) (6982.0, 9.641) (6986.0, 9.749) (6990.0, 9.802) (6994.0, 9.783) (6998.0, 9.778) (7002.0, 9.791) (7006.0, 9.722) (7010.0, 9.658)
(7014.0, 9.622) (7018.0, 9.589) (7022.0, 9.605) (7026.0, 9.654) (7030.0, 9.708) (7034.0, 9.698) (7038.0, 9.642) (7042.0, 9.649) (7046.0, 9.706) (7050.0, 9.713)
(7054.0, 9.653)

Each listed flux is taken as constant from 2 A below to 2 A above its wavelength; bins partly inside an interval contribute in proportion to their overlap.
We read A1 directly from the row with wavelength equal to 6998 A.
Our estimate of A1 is 9.778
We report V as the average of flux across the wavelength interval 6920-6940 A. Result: 9.84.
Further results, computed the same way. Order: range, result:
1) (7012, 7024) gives 9.61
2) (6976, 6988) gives 9.68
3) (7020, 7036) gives 9.67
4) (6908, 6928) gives 9.88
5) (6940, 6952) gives 9.8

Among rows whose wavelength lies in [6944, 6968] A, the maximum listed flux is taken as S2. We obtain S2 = 9.845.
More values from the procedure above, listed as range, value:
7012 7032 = 9.708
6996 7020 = 9.791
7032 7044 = 9.698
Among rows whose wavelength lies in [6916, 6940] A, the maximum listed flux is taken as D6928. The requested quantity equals 9.892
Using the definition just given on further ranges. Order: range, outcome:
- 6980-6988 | 9.749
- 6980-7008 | 9.802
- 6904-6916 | 9.911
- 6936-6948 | 9.862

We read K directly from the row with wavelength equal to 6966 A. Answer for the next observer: 9.8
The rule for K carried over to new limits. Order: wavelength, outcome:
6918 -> 9.857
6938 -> 9.852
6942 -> 9.862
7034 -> 9.698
